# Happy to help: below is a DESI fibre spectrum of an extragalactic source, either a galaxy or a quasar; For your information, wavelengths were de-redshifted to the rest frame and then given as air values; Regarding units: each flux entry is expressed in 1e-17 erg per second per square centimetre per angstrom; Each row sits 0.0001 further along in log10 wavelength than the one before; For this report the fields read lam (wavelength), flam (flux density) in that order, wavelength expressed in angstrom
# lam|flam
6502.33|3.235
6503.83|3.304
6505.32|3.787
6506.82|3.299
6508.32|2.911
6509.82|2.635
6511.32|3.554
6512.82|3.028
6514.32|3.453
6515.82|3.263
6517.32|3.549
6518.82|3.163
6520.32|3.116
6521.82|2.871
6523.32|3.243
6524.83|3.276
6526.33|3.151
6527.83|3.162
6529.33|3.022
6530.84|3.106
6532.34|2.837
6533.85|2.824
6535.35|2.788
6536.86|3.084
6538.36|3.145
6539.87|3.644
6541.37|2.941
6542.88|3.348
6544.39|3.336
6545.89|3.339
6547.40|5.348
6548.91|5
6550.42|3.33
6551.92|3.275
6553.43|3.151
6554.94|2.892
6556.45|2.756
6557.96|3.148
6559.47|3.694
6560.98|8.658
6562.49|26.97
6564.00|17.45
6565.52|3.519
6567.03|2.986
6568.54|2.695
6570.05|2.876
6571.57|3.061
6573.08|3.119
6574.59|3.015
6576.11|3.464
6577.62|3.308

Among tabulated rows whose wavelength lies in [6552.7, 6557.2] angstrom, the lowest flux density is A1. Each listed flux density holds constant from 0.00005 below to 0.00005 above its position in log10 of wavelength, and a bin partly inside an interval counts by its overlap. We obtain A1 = 2.756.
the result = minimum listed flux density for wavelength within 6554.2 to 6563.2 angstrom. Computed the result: 2.756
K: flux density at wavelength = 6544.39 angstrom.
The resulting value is 3.336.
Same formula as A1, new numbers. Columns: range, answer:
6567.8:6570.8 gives 2.695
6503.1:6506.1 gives 3.304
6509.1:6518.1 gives 2.635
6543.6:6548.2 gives 3.336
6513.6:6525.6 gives 2.871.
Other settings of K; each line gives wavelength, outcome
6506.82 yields 3.299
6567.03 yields 2.986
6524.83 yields 3.276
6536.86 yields 3.084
